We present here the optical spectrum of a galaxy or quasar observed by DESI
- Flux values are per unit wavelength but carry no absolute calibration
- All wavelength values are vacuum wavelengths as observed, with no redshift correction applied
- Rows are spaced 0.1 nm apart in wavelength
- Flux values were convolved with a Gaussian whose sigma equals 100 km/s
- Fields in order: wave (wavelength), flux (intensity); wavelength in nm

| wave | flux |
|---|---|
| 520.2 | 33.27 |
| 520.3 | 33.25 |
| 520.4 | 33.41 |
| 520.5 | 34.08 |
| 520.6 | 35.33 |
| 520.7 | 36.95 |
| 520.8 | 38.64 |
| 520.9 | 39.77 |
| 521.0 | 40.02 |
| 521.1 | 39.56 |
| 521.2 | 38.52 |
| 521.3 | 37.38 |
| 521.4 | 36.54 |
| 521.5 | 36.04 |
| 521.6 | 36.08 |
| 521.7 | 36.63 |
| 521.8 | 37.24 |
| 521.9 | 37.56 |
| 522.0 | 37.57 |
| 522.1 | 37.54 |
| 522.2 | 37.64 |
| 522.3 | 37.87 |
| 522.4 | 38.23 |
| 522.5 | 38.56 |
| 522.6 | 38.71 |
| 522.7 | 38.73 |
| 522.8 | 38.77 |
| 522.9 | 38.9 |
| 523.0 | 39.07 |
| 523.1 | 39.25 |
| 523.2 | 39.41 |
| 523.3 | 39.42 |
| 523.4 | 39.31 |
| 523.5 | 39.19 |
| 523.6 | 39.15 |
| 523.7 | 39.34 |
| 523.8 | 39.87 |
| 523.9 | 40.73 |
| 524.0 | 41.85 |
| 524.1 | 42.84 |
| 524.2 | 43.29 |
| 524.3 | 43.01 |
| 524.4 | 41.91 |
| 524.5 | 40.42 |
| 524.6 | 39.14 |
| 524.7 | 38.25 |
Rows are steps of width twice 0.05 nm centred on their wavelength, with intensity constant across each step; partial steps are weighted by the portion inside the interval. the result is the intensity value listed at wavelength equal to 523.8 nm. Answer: 39.87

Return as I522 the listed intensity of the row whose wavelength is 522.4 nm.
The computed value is 38.23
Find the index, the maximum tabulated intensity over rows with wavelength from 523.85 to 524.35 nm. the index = 43.29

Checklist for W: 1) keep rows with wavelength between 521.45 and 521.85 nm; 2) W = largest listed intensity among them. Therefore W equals 37.24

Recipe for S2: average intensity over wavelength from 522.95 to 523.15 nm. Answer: 39.2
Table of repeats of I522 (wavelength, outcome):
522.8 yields 38.77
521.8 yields 37.24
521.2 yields 38.52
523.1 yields 39.25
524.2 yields 43.29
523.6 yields 39.15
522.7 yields 38.73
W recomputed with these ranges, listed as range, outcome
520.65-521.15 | 40.02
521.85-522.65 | 38.71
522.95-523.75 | 39.42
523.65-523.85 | 39.87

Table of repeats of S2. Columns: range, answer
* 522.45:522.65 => 38.6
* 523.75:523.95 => 40.3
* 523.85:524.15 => 41.8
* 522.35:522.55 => 38.4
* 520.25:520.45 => 33.3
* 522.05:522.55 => 38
